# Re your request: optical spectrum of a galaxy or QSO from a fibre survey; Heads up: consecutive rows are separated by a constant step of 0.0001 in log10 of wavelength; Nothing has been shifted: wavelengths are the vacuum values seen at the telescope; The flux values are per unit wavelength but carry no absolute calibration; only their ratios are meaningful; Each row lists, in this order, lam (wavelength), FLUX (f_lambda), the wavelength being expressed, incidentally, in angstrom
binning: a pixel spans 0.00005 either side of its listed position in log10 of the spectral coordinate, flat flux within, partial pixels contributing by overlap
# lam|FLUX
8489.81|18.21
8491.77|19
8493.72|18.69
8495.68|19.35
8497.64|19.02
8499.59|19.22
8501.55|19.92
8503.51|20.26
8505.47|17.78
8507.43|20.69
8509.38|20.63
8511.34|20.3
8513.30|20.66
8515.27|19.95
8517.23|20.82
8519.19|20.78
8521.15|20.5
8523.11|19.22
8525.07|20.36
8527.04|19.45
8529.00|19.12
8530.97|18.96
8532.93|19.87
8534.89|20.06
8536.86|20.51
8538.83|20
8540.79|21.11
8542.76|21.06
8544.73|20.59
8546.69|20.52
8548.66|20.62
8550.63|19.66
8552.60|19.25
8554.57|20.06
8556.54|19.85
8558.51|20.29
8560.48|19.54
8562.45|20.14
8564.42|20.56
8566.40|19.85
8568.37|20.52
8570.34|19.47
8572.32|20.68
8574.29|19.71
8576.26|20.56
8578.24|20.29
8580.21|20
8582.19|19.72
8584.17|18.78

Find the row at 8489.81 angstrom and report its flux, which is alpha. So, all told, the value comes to 18.21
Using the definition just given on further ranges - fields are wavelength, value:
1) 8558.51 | 20.29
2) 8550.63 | 19.66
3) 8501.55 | 19.92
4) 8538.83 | 20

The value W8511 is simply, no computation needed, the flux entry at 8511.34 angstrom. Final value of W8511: 20.3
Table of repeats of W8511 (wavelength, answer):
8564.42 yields 20.56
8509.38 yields 20.63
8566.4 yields 19.85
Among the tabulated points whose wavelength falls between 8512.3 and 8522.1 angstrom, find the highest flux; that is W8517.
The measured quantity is 20.82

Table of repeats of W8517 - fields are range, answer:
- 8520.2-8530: 20.5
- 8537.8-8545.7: 21.11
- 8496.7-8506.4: 20.26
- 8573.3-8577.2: 20.56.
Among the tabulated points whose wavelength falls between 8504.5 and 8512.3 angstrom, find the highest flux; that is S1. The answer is 20.69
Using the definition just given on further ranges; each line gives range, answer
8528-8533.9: 19.87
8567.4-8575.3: 20.68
